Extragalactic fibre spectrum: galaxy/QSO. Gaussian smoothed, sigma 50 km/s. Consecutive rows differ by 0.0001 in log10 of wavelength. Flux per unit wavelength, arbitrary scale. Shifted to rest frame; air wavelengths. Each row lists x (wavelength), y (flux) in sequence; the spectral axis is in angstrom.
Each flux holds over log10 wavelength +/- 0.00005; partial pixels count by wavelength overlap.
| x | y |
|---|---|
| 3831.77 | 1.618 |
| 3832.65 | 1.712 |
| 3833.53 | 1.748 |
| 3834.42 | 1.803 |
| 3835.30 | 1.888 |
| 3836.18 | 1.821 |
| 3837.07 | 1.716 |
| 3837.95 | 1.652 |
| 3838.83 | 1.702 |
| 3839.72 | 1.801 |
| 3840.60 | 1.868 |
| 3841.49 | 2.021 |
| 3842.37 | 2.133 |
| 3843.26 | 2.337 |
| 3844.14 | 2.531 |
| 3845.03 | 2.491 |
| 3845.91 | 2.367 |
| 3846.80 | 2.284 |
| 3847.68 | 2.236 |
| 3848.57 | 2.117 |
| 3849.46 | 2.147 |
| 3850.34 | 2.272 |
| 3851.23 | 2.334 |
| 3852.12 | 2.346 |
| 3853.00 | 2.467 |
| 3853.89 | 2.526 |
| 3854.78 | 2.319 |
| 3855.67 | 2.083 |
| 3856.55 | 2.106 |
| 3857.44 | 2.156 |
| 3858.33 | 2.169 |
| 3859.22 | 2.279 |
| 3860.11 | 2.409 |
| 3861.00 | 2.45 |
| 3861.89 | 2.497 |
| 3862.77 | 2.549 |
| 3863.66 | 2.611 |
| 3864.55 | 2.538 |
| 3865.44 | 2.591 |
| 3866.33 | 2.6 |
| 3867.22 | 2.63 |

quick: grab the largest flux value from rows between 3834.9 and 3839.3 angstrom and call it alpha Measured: 1.888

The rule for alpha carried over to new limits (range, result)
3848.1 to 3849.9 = 2.147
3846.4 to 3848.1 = 2.284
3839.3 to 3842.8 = 2.133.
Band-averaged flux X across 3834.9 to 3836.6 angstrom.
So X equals 1.86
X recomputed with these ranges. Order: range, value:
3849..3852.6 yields 2.28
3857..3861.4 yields 2.29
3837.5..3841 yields 1.76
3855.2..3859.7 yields 2.16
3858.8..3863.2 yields 2.44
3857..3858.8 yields 2.16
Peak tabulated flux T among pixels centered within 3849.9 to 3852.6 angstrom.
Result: 2.346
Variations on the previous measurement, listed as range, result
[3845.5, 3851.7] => 2.367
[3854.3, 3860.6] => 2.409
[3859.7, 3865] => 2.611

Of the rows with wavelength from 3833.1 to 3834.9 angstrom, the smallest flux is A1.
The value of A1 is 1.748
